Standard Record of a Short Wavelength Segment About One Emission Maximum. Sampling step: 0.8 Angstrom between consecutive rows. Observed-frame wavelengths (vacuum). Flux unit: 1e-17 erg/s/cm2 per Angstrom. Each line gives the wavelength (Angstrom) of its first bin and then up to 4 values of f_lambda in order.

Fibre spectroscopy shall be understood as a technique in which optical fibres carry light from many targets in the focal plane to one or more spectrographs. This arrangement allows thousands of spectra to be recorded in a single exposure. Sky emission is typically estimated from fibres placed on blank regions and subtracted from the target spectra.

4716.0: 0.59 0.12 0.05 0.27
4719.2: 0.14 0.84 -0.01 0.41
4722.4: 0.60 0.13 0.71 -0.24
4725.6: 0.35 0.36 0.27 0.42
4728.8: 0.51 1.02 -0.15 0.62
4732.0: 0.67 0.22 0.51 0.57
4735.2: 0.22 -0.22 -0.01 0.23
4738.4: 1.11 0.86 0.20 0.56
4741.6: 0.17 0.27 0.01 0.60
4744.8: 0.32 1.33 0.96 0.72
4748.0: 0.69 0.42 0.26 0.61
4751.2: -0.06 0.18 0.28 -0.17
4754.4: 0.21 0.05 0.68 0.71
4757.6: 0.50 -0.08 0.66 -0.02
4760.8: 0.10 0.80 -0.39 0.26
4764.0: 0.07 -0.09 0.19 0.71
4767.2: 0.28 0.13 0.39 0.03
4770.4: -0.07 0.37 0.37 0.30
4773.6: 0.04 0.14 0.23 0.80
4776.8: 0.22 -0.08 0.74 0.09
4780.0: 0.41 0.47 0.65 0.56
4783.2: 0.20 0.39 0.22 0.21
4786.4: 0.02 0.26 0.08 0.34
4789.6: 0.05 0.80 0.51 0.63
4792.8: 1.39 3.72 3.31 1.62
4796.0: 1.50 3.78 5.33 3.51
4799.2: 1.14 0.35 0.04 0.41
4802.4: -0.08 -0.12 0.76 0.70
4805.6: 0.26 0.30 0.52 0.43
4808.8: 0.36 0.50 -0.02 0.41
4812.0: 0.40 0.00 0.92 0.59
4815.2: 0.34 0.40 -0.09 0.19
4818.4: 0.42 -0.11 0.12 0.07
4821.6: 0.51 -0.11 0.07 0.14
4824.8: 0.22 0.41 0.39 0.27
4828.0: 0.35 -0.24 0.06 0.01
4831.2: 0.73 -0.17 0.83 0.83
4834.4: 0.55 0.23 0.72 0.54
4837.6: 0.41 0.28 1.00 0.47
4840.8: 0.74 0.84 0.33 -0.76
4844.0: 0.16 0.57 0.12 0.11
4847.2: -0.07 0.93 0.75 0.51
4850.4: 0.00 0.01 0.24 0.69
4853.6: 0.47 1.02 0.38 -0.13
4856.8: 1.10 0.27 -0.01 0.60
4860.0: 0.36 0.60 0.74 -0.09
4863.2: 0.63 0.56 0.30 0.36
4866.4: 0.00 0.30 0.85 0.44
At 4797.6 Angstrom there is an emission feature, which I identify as [O II] 3727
